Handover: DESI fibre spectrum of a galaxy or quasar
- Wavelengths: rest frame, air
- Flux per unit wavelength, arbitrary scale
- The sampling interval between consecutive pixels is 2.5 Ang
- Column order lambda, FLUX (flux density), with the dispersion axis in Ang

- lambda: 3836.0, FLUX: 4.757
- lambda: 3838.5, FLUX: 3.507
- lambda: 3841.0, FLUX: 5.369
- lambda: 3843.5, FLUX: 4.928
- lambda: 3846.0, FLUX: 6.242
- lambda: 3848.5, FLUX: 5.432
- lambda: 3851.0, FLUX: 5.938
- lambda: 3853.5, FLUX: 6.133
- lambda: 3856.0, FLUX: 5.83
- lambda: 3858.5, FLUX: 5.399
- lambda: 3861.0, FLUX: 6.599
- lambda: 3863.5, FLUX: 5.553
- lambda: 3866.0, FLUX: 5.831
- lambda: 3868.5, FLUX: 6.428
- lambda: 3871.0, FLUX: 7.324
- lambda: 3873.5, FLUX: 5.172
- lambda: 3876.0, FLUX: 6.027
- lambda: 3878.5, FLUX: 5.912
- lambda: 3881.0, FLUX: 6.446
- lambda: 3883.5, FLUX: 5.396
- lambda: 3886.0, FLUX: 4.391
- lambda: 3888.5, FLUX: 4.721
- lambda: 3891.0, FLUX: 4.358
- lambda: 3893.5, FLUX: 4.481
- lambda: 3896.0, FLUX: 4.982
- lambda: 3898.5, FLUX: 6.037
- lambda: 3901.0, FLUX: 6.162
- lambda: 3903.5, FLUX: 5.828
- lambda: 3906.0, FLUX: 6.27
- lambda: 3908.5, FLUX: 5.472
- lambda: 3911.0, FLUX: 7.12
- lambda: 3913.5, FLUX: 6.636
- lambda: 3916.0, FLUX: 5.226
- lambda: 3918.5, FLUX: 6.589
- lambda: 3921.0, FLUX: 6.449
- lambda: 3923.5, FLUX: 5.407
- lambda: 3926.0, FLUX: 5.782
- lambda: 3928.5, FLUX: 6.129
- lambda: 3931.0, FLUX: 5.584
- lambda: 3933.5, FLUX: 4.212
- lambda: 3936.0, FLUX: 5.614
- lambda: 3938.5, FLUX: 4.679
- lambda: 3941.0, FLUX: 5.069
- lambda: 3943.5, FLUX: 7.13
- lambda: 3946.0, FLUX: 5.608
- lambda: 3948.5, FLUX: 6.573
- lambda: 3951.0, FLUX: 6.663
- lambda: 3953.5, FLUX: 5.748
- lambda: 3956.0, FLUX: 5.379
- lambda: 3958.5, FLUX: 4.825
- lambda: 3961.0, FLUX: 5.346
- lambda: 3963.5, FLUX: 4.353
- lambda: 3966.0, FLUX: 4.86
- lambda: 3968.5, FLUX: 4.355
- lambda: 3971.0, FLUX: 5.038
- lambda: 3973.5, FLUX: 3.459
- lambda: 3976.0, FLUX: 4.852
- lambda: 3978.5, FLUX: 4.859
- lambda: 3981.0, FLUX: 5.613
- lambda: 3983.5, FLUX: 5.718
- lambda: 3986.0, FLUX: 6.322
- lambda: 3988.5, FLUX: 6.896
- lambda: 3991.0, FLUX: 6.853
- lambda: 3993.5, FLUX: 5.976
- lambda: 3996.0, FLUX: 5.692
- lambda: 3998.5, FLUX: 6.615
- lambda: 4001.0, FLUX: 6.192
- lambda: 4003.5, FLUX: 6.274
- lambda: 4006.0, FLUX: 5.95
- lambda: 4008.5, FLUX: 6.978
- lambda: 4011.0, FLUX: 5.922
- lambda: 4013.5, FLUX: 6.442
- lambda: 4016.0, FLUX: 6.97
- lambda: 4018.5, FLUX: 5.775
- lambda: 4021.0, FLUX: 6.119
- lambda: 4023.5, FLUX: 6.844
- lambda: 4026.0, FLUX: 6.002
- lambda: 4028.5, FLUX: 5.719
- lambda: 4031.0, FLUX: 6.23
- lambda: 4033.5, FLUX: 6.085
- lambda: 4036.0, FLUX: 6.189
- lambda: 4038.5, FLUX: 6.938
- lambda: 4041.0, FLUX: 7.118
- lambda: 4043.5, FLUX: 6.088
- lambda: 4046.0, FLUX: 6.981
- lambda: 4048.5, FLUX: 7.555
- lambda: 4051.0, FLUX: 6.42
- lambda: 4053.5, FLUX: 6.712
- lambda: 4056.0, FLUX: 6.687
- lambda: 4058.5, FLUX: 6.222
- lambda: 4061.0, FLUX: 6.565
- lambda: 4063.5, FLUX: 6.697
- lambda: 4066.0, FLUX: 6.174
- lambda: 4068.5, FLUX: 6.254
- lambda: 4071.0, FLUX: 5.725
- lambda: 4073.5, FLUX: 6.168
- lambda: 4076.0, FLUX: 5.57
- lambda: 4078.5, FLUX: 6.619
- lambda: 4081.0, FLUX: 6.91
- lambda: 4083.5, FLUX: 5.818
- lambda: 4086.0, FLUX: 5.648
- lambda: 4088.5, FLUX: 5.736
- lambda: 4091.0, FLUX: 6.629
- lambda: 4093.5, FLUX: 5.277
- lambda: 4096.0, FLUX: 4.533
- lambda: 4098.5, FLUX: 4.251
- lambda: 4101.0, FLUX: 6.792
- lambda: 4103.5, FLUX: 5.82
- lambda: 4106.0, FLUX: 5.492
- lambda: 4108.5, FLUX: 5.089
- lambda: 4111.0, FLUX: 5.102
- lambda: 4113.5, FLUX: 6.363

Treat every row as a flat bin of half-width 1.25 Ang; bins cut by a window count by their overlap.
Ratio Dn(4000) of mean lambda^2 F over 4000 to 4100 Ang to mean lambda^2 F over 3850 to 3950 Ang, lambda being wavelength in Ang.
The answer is 1.16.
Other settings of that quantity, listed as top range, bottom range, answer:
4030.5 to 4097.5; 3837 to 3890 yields 1.23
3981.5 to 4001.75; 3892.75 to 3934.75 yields 1.12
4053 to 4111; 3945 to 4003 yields 1.13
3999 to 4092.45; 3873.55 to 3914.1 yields 1.22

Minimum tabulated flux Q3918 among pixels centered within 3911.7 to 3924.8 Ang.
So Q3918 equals 5.226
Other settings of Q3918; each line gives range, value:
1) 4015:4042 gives 5.719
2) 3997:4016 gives 5.922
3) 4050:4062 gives 6.222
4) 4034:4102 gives 4.251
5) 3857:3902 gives 4.358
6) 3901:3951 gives 4.212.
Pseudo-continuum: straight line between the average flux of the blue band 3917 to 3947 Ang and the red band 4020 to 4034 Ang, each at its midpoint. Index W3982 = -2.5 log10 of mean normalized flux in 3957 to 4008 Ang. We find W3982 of 0.08 mag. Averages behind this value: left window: 5.68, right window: 6.17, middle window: 5.52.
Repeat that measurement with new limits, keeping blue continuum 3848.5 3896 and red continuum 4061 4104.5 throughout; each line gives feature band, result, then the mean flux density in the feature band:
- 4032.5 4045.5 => -0.113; 6.52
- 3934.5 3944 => 0.052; 5.47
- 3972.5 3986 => 0.147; 5.06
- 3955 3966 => 0.165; 4.95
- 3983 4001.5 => -0.090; 6.31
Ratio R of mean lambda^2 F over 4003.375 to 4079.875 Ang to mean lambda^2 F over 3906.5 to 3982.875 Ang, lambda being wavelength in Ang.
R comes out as 1.2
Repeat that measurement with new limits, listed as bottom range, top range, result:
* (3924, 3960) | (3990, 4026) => 1.16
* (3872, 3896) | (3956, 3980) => 0.94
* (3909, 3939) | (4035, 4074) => 1.20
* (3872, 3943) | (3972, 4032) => 1.13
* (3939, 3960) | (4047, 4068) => 1.20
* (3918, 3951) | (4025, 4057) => 1.19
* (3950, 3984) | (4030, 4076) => 1.34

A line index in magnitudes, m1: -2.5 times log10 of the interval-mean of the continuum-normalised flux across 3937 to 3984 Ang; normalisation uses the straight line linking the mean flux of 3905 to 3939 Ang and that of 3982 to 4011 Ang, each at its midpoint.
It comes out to 0.15 mag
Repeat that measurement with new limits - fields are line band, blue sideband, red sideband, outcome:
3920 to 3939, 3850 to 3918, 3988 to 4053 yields 0.09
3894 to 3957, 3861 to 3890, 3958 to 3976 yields -0.14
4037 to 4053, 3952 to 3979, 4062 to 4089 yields -0.18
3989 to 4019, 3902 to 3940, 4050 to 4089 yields -0.05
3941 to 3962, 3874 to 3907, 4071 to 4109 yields -0.06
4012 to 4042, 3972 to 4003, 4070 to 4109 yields -0.11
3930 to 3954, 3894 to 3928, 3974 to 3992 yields 0.04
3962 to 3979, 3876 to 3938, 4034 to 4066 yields 0.32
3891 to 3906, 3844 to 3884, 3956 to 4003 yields 0.07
